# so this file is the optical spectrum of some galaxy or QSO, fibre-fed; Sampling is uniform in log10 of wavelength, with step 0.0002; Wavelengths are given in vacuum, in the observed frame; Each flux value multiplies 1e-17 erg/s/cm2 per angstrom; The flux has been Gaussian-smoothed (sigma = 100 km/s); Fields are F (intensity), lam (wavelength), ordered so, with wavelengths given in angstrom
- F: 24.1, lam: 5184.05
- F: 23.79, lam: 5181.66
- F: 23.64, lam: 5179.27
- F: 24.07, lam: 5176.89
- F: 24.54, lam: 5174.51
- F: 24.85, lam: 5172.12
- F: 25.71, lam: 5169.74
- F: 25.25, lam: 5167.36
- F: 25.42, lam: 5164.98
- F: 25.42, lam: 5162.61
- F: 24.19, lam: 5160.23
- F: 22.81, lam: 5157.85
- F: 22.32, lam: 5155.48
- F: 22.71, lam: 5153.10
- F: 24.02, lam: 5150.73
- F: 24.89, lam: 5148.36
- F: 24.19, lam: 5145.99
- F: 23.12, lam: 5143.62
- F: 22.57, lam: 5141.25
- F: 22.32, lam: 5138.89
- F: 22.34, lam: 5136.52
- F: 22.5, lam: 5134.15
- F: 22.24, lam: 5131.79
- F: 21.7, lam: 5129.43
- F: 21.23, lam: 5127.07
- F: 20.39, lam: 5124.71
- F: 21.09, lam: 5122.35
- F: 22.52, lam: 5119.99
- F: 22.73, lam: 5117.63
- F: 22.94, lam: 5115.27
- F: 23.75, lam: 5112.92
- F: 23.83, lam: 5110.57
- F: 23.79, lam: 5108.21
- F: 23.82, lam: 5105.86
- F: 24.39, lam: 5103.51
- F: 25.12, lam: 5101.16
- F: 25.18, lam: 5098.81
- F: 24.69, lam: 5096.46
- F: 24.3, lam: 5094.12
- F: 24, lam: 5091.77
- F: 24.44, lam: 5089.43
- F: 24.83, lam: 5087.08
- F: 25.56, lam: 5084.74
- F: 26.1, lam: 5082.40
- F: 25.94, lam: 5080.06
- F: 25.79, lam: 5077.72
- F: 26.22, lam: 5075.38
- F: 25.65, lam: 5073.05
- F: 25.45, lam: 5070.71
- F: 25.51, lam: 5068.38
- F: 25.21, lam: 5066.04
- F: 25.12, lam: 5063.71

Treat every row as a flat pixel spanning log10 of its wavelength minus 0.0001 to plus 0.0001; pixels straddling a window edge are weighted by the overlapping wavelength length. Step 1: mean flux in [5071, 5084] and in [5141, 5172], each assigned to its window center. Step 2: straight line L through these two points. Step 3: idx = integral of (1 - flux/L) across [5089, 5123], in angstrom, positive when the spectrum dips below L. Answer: 2.0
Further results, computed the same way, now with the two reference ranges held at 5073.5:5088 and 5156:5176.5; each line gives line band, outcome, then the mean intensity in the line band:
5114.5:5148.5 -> 3.7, 22.4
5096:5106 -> 0.3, 24.7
